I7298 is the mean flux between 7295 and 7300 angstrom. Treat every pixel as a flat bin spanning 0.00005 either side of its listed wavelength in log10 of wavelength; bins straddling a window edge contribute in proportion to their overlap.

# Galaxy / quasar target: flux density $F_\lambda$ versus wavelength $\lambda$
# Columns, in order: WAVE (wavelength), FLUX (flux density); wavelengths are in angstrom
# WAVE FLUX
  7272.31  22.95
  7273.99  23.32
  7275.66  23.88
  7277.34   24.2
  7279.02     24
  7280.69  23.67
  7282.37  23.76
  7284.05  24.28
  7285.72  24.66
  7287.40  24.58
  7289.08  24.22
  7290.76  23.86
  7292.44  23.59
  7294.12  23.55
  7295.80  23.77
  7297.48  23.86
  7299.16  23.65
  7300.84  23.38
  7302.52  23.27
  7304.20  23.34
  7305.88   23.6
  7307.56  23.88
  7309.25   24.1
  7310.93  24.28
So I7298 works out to 23.8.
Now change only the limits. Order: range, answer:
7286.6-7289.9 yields 24.4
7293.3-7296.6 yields 23.7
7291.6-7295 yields 23.6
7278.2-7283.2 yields 23.8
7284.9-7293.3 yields 24.2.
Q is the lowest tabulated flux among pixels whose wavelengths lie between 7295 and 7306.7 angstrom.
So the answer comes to 23.27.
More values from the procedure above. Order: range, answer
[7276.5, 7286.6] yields 23.67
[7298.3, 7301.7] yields 23.38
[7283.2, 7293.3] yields 23.59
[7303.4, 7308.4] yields 23.34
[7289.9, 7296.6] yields 23.55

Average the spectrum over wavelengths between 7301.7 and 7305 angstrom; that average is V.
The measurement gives 23.3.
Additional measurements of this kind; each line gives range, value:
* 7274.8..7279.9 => 24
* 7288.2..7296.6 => 23.8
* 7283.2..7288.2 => 24.5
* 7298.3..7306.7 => 23.5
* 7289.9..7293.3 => 23.7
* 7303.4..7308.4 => 23.6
